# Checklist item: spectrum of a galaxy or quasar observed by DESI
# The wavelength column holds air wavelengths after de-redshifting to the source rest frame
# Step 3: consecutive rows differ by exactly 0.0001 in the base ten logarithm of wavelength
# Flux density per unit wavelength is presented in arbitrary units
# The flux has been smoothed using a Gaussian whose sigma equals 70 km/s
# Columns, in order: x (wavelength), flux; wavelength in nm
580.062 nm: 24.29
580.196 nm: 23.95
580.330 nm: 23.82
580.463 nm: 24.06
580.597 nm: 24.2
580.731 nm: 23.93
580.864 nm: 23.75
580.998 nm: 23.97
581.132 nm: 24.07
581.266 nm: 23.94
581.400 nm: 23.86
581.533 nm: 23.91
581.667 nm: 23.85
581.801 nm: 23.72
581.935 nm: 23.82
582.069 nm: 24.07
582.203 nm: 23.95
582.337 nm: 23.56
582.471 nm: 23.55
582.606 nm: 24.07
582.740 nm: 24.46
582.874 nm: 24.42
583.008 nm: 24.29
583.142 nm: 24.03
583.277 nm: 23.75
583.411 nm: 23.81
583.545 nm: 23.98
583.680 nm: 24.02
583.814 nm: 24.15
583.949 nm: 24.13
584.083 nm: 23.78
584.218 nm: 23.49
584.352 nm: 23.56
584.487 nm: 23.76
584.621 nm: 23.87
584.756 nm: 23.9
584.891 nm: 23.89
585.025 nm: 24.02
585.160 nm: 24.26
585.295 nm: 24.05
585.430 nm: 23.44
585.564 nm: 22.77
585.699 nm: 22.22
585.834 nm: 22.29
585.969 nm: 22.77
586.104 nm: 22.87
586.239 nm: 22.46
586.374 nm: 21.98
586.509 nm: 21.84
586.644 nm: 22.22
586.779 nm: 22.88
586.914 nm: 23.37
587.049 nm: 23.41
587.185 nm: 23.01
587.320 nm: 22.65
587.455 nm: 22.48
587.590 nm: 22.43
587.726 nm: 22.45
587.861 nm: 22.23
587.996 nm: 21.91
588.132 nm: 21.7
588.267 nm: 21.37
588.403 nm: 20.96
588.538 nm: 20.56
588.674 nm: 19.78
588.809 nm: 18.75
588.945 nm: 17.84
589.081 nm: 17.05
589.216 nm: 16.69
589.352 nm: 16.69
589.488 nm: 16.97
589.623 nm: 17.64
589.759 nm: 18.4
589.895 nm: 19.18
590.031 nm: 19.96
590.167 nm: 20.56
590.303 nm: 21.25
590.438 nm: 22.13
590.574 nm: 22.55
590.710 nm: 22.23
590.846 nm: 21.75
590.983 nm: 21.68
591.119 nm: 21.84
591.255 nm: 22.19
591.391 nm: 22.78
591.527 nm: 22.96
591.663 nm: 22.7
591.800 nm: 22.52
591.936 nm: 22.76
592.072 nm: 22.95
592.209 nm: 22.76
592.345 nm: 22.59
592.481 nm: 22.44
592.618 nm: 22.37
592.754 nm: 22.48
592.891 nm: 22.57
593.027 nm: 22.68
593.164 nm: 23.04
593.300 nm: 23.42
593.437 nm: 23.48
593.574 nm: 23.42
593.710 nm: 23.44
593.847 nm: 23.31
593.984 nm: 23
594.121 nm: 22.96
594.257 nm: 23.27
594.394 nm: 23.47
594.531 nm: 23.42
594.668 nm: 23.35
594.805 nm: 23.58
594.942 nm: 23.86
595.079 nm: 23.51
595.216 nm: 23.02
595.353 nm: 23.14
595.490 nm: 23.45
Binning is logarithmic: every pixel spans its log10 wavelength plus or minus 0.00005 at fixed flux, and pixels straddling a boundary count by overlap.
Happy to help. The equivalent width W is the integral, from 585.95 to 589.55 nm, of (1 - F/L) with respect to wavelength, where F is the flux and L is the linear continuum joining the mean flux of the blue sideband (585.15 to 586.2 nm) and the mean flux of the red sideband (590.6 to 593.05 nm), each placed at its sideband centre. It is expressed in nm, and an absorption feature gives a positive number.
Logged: 0.28 nm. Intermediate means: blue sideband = 23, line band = 21.1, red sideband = 22.5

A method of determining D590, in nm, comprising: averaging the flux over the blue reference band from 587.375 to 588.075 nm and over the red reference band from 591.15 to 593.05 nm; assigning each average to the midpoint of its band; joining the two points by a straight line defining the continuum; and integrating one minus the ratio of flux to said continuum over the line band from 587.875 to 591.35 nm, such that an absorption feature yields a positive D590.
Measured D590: 0.36 nm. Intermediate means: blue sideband 22.3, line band 20.1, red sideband 22.6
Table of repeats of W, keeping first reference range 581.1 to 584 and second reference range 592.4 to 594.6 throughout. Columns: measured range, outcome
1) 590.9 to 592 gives 0.04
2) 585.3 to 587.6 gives 0.09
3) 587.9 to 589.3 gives 0.23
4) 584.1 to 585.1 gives 0.00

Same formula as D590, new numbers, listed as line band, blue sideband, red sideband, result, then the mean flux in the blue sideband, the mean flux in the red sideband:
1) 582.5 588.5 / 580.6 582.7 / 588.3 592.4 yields -0.19 nm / 23.9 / 20.6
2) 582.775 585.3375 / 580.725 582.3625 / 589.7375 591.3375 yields -0.09 nm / 23.9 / 21.2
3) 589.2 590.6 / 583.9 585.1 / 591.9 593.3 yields 0.23 nm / 23.8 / 22.7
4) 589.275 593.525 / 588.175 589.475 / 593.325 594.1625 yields -0.09 nm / 18.8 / 23.3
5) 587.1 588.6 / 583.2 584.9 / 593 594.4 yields 0.10 nm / 23.8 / 23.2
